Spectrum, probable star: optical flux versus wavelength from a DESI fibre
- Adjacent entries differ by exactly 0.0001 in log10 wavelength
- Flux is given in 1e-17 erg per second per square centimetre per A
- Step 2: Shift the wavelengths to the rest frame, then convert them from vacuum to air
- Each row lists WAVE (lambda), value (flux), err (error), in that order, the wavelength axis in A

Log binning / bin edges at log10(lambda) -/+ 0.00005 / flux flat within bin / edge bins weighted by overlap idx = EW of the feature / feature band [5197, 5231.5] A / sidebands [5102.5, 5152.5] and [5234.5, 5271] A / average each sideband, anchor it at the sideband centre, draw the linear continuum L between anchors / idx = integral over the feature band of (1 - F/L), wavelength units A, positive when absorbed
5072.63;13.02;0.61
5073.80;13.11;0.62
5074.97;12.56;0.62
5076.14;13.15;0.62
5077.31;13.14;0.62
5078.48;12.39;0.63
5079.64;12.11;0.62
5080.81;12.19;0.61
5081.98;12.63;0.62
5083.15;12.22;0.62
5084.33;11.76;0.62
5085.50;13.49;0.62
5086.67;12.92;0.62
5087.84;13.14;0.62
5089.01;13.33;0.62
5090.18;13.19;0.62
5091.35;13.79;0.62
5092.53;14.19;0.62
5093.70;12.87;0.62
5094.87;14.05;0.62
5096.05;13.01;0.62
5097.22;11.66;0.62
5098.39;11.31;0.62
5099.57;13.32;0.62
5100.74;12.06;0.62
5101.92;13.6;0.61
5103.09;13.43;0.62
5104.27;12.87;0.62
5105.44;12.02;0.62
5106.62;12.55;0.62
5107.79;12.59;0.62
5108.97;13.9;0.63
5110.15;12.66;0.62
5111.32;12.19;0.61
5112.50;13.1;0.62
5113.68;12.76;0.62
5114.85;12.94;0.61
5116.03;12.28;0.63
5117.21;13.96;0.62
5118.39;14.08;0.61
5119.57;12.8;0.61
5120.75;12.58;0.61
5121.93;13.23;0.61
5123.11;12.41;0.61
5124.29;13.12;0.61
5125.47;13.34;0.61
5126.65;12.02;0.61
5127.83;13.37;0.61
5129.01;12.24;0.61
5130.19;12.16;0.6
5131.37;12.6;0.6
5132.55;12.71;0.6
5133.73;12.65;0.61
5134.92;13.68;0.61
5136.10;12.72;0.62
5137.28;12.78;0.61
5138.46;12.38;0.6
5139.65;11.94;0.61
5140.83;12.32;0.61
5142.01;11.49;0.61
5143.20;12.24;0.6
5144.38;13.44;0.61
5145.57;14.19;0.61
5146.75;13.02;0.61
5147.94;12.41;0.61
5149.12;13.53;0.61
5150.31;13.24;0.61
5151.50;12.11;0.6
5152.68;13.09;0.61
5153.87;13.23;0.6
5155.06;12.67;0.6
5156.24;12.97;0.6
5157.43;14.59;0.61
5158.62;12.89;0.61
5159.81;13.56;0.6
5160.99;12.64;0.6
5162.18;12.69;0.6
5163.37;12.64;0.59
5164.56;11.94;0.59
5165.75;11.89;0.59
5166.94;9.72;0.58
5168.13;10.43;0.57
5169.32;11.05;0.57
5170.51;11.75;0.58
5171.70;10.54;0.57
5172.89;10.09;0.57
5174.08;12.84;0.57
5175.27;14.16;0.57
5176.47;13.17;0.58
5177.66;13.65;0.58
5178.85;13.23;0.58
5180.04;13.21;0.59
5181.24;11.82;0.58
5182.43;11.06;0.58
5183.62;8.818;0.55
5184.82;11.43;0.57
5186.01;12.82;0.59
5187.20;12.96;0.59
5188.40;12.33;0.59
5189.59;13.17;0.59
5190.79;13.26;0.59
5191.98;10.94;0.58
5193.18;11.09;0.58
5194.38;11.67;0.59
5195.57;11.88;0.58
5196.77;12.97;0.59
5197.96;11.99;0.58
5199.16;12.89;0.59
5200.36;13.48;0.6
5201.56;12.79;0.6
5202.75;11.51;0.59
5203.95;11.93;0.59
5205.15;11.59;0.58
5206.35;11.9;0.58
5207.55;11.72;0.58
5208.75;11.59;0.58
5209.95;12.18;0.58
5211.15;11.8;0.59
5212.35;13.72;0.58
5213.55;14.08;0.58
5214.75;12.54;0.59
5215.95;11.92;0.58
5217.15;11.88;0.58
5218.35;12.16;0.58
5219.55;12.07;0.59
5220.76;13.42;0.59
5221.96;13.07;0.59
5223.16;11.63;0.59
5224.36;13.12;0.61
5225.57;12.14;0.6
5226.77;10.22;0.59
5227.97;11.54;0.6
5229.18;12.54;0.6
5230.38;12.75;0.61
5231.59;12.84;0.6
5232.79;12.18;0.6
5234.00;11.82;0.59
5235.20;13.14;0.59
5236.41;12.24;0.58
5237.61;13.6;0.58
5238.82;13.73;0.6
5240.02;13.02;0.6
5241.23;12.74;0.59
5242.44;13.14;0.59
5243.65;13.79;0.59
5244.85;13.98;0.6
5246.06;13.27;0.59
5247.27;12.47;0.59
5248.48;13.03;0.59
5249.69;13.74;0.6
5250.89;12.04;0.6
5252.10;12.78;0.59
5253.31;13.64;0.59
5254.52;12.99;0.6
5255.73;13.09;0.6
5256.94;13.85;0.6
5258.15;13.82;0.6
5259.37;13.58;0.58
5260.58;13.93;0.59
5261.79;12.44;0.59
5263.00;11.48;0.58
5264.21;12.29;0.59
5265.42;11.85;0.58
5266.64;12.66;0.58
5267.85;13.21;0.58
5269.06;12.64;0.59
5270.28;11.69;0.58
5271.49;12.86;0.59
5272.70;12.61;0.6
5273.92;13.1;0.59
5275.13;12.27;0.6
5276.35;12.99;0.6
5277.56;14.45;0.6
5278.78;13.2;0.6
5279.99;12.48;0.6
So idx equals 1.7 A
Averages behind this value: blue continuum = 12.8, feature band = 12.3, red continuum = 13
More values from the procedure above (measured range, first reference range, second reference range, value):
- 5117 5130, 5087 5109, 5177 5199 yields -0.22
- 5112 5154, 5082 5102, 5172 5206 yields -0.72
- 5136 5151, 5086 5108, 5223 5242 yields 0.06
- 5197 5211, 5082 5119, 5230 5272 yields 0.84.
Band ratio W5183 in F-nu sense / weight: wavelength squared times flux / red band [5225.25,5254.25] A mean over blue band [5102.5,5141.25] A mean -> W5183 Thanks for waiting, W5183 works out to 1.04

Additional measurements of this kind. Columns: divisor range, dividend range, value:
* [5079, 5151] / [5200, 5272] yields 1.03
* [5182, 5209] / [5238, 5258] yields 1.12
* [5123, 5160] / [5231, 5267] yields 1.05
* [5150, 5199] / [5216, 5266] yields 1.07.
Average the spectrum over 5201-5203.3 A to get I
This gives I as 12.2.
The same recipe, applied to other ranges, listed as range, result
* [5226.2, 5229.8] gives 11.5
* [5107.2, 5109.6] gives 13.2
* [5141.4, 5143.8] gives 11.9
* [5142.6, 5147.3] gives 13.2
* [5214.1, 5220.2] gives 12.1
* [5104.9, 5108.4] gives 12.4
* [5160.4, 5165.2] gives 12.5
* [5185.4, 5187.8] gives 12.9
